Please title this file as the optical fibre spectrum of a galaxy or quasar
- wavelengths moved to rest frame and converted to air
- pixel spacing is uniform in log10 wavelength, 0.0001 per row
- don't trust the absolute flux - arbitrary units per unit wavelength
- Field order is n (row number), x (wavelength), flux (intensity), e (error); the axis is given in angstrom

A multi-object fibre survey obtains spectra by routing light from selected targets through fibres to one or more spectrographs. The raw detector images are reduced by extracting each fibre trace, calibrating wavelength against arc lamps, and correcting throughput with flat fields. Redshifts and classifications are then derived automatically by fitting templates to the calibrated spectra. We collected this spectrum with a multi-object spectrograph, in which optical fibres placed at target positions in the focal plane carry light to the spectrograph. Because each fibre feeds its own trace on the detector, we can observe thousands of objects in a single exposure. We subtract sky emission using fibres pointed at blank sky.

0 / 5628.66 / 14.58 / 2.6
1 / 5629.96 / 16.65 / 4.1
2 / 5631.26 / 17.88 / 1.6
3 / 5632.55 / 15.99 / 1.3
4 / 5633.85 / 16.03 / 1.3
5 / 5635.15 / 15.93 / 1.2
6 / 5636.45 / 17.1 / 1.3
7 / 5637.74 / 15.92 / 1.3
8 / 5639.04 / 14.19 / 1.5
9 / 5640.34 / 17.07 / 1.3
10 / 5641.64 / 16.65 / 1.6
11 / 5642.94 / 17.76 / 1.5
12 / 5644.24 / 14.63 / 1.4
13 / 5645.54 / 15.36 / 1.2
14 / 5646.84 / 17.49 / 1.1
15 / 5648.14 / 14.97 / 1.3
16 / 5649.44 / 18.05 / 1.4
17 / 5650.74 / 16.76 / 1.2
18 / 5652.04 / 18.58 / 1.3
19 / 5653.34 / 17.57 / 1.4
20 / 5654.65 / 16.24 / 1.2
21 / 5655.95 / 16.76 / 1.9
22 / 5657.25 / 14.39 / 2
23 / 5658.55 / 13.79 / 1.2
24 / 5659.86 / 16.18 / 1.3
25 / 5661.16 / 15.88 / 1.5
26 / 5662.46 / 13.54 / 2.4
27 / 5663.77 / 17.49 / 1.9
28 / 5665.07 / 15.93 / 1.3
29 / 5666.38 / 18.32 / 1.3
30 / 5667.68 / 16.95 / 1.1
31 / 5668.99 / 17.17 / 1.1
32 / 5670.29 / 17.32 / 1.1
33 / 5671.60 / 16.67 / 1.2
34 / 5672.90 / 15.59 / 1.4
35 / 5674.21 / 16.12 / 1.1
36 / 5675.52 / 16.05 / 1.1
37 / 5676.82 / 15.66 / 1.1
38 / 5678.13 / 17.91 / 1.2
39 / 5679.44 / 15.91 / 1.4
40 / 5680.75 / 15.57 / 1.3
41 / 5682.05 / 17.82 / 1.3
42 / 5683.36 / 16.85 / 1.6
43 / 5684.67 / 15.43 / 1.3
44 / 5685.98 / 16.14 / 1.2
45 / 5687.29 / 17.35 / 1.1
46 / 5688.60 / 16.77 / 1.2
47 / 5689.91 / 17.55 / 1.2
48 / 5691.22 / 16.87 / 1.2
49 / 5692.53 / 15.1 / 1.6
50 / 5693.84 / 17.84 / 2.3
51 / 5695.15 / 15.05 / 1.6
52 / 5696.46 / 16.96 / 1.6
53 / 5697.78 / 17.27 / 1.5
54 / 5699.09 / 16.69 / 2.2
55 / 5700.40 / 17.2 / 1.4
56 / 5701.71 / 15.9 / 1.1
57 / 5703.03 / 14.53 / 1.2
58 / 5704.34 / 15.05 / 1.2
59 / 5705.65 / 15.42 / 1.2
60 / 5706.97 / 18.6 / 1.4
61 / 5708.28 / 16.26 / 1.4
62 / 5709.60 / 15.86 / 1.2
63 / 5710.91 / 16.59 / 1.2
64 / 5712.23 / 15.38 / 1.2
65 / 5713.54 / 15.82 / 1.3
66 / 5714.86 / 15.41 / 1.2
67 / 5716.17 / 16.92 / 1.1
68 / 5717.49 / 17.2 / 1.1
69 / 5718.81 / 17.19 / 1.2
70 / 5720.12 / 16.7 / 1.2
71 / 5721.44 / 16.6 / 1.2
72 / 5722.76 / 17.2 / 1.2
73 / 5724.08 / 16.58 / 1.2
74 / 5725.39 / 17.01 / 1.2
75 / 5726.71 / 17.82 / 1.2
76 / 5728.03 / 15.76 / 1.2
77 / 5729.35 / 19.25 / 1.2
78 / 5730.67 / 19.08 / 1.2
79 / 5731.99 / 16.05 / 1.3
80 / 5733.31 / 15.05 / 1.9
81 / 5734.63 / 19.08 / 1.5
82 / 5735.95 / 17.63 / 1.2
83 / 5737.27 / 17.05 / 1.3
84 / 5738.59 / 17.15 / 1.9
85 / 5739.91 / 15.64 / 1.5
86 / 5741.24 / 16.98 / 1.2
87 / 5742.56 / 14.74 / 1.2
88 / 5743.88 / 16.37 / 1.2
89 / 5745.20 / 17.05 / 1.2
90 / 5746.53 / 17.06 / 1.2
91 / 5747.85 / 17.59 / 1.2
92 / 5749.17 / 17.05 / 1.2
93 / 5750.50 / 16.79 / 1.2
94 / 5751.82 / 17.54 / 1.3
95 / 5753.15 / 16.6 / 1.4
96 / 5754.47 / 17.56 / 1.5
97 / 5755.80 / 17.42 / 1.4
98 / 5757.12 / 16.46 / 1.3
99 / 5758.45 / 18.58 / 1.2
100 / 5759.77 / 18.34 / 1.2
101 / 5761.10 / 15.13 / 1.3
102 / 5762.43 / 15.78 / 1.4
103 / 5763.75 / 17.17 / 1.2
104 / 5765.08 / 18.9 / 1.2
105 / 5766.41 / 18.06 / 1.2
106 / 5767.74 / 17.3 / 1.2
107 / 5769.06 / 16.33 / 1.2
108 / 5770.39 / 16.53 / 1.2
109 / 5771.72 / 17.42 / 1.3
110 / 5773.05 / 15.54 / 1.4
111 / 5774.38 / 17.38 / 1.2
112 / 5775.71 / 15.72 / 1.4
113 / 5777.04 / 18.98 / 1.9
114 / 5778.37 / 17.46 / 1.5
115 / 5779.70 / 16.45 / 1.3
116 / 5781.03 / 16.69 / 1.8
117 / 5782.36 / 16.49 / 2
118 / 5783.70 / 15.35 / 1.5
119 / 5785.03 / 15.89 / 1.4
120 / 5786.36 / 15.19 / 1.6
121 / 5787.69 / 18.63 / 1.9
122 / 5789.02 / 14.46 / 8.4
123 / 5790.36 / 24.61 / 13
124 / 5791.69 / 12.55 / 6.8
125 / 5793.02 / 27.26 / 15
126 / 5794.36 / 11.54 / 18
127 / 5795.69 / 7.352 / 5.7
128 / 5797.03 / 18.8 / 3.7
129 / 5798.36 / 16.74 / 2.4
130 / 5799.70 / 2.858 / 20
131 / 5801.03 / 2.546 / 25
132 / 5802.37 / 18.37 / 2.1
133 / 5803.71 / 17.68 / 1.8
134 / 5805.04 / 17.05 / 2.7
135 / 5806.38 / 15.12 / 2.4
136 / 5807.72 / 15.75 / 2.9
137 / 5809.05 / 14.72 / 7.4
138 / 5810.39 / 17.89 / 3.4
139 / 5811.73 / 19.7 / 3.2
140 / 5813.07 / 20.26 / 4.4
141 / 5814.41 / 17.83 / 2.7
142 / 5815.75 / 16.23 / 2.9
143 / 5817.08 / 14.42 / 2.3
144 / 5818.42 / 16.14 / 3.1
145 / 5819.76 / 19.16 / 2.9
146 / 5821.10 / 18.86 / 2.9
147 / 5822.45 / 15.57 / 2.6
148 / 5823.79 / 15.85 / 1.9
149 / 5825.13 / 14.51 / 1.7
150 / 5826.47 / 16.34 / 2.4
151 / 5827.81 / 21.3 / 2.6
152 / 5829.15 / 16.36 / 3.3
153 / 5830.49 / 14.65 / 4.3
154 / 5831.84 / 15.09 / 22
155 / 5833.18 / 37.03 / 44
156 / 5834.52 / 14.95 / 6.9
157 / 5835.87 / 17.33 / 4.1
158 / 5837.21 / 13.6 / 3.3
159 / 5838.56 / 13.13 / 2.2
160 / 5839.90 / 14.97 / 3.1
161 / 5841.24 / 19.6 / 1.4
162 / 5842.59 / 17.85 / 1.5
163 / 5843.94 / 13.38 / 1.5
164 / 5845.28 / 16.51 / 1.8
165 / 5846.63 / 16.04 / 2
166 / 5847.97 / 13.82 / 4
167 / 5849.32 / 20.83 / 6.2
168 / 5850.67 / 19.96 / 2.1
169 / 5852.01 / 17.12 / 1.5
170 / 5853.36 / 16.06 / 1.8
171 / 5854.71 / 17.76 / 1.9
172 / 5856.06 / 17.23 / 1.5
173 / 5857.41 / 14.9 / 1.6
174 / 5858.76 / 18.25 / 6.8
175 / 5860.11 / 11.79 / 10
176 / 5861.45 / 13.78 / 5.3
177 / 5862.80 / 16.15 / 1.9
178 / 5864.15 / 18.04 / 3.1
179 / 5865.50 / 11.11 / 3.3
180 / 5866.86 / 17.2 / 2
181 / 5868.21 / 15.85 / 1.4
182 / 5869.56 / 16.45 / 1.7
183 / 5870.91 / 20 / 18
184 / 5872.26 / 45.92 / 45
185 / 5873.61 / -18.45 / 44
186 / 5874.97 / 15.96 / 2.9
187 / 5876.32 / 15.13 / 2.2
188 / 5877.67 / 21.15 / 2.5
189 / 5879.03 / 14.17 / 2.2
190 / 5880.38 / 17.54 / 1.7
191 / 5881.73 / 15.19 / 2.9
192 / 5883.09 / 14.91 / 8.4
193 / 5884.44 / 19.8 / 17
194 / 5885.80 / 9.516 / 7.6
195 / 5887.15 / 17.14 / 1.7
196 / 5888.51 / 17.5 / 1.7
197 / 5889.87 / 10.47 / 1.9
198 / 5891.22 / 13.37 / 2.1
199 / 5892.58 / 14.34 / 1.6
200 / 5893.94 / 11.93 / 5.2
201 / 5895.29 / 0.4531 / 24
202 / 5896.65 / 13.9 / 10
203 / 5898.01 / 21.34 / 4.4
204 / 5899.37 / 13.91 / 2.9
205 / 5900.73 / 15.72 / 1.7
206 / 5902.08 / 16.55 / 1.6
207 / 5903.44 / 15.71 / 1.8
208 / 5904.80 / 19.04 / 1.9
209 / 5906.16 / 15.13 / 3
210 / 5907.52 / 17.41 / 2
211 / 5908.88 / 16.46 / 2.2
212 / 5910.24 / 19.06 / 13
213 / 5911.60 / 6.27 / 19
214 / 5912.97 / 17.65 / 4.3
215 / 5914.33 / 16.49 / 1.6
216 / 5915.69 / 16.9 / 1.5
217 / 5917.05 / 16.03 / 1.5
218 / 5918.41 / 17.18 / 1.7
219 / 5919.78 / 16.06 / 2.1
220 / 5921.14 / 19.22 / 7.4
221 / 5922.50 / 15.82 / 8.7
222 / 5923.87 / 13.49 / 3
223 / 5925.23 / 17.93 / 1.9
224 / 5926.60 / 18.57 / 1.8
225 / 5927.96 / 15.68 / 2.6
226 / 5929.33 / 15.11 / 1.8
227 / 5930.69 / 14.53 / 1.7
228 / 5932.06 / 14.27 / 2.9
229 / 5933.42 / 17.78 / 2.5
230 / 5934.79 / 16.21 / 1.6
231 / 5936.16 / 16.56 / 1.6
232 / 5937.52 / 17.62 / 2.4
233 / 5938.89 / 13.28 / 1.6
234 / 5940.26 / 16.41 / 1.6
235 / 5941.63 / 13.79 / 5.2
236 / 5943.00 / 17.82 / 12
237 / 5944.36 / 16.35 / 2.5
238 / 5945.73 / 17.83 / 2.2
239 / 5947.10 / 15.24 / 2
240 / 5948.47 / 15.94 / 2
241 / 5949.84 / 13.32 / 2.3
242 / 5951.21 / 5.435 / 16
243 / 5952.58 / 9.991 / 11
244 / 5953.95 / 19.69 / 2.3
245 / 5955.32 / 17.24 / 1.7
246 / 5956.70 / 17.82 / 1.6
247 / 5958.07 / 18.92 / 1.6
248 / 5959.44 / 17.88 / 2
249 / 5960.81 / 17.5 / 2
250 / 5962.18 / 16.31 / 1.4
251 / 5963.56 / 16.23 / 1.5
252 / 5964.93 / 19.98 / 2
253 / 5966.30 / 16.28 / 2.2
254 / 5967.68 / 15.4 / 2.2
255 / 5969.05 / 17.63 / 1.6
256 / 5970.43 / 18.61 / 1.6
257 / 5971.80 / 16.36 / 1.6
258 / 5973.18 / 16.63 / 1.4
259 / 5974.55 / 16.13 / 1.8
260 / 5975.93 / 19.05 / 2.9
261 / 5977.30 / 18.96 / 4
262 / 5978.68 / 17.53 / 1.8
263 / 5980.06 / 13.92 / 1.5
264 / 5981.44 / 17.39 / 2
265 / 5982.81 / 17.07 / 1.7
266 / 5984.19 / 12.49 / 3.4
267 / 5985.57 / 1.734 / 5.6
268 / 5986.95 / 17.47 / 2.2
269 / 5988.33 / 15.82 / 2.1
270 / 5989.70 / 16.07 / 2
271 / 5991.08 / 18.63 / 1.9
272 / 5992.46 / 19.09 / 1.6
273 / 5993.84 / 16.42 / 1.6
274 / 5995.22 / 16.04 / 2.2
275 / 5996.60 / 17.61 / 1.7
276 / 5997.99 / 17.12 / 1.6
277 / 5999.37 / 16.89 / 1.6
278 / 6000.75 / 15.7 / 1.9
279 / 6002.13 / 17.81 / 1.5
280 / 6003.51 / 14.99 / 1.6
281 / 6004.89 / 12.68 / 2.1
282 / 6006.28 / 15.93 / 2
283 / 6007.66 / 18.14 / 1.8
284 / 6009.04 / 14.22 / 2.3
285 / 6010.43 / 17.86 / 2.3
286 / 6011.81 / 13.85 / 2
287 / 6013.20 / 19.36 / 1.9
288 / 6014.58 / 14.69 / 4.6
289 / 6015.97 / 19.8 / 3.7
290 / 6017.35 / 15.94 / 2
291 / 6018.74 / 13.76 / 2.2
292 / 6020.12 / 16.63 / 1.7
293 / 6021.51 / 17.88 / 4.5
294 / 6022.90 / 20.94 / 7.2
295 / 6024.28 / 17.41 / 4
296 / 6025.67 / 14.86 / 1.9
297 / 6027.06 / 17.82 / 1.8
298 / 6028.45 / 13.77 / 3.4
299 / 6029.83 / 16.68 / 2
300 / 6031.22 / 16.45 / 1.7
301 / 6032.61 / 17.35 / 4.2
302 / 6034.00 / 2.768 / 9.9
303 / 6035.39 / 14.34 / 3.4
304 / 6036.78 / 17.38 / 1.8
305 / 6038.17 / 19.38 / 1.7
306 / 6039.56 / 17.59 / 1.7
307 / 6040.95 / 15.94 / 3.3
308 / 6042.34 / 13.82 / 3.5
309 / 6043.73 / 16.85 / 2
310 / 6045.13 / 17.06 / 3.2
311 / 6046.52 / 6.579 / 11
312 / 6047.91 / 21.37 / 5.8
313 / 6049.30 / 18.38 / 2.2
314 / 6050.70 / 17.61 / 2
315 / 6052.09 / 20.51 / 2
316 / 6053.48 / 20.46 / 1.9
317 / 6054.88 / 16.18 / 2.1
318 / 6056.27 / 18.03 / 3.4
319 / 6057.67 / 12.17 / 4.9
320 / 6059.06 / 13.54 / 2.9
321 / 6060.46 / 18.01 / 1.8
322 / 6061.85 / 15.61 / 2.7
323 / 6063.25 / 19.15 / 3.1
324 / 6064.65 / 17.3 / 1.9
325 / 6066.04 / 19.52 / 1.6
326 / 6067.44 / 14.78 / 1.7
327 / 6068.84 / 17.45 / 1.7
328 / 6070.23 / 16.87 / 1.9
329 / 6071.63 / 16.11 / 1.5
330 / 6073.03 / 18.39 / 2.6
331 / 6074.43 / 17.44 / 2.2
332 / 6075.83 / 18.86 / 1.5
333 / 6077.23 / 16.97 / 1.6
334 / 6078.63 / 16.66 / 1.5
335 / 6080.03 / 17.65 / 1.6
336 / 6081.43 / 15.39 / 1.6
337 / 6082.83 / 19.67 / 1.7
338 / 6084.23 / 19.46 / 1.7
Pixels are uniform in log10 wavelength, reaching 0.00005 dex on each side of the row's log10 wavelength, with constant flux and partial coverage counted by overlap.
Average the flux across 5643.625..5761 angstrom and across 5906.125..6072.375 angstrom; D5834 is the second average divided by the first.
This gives 1.0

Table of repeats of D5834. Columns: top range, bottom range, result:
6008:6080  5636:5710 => 1.01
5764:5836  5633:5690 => 1.02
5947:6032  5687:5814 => 0.98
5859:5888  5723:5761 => 0.92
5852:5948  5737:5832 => 0.95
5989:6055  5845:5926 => 1.05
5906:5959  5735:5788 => 0.94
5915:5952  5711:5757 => 0.93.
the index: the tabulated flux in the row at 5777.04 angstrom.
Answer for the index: 18.98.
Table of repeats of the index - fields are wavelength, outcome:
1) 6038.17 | 19.38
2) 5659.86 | 16.18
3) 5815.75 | 16.23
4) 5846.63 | 16.04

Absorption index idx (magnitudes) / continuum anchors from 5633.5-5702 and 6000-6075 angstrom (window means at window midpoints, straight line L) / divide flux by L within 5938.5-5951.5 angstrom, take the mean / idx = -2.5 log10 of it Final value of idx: 0.11 mag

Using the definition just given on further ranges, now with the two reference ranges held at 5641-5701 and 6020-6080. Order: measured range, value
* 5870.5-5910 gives 0.090 mag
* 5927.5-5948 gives 0.044 mag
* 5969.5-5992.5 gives 0.039 mag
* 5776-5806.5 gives 0.064 mag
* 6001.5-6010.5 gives 0.052 mag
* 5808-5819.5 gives -0.043 mag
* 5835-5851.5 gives 0.008 mag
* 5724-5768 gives -0.039 mag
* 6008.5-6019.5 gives 0.024 mag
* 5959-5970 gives -0.039 mag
